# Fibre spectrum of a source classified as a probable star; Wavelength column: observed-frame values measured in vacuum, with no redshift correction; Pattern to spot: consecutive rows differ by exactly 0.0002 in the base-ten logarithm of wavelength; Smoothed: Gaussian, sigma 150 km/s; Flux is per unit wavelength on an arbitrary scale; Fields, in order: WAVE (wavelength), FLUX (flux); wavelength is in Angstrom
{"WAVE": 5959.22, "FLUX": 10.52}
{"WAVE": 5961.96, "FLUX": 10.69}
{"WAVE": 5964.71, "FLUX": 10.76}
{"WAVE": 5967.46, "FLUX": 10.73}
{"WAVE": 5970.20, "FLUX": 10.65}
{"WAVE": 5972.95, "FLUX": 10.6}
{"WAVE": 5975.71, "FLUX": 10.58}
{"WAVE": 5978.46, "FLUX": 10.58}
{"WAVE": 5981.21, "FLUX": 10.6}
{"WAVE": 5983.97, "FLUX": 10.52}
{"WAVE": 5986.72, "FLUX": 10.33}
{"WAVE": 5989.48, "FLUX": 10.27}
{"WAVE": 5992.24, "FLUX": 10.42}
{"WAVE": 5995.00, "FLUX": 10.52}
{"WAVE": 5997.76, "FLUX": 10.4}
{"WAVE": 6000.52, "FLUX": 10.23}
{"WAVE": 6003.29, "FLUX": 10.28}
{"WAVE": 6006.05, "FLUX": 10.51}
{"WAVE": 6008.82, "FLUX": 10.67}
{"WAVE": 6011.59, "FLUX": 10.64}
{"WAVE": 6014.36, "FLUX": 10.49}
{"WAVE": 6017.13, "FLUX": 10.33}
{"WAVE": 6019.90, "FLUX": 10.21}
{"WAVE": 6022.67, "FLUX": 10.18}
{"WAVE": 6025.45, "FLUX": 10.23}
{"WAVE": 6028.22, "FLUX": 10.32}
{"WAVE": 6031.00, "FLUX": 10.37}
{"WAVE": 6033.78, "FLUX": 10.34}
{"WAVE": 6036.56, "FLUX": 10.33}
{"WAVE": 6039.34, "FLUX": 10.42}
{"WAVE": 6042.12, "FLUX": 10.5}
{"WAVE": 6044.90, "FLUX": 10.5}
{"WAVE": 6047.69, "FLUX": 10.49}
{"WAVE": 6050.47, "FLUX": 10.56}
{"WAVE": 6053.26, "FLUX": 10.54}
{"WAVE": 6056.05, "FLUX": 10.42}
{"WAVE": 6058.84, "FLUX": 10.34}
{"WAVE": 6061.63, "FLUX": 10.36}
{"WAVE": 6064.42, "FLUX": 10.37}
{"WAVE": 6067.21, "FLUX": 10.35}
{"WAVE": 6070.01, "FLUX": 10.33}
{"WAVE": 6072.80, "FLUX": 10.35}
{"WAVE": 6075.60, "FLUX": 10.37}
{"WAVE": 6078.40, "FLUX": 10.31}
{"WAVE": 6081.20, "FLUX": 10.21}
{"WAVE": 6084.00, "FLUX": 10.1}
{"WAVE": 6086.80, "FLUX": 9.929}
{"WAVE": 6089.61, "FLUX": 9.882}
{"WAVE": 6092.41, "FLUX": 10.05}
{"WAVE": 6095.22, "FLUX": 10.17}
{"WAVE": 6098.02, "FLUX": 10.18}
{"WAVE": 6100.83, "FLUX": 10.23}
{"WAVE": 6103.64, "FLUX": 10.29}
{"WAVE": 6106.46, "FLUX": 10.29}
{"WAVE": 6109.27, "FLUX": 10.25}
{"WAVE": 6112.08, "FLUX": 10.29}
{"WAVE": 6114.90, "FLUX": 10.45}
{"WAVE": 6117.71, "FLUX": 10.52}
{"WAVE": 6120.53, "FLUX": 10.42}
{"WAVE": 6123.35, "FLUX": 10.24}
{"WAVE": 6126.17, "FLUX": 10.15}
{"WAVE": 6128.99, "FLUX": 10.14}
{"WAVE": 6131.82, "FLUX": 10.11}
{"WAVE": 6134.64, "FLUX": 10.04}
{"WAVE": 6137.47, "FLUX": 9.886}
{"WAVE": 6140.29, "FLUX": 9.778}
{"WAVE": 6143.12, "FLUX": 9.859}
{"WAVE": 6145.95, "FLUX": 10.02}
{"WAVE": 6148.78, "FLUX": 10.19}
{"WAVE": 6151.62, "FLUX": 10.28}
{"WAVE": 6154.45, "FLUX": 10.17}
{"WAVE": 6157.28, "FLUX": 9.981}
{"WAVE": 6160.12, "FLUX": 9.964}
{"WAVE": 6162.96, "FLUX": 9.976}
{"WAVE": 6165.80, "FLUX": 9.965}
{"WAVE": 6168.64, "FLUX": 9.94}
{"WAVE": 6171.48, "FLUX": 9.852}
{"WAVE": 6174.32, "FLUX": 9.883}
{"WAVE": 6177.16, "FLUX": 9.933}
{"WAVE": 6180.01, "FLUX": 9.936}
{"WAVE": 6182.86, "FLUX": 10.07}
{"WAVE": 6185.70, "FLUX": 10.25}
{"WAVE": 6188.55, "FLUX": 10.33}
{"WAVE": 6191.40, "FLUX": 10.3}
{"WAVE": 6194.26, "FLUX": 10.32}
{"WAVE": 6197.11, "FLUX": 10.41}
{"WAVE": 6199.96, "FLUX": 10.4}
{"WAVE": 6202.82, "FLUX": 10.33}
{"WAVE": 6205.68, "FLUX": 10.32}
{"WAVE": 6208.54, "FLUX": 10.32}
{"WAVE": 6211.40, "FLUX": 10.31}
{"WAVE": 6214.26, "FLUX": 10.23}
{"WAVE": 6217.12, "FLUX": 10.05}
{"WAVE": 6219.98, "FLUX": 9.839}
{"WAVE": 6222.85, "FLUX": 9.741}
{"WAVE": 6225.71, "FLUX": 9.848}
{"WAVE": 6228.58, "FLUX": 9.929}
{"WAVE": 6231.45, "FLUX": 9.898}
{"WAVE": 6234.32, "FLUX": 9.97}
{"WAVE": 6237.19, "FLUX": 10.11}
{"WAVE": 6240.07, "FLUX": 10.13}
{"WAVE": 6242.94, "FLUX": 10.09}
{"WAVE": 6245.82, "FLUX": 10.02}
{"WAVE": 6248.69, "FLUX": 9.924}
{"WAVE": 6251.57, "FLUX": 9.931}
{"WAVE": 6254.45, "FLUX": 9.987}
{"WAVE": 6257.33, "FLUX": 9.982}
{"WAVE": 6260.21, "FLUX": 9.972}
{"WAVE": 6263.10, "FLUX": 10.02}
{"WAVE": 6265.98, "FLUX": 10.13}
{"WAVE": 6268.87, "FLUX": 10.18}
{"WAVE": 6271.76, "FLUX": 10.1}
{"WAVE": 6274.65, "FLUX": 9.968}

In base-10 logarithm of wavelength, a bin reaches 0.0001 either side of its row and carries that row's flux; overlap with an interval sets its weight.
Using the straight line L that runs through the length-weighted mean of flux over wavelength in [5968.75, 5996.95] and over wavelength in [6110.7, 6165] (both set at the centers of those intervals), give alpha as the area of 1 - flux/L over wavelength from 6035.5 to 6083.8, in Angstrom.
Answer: -0.3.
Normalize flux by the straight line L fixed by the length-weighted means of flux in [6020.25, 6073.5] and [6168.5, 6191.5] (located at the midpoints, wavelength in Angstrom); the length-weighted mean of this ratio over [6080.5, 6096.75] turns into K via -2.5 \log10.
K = 0.02 mag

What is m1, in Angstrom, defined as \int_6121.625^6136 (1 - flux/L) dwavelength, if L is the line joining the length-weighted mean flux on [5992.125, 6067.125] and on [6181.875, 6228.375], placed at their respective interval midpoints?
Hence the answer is 0.2 Angstrom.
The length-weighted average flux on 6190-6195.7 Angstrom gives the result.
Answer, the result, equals 10.3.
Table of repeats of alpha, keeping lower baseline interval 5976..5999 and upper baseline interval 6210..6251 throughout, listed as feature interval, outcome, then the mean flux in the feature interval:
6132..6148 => 0.37 Angstrom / 9.95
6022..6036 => 0.12 Angstrom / 10.3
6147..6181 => 0.42 Angstrom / 10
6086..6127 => 0.04 Angstrom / 10.2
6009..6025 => 0.04 Angstrom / 10.4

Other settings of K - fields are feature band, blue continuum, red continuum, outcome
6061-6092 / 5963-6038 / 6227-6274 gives 0.01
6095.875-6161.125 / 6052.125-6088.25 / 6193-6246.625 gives 0.01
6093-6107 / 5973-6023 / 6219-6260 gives 0.00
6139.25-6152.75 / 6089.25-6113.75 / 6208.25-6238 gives 0.01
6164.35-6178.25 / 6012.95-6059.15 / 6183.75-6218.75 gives 0.04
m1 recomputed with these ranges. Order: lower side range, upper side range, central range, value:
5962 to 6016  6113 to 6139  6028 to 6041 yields 0.1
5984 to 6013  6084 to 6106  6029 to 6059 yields -0.5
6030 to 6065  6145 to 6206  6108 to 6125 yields -0.2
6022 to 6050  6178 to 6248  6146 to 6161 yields 0.1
